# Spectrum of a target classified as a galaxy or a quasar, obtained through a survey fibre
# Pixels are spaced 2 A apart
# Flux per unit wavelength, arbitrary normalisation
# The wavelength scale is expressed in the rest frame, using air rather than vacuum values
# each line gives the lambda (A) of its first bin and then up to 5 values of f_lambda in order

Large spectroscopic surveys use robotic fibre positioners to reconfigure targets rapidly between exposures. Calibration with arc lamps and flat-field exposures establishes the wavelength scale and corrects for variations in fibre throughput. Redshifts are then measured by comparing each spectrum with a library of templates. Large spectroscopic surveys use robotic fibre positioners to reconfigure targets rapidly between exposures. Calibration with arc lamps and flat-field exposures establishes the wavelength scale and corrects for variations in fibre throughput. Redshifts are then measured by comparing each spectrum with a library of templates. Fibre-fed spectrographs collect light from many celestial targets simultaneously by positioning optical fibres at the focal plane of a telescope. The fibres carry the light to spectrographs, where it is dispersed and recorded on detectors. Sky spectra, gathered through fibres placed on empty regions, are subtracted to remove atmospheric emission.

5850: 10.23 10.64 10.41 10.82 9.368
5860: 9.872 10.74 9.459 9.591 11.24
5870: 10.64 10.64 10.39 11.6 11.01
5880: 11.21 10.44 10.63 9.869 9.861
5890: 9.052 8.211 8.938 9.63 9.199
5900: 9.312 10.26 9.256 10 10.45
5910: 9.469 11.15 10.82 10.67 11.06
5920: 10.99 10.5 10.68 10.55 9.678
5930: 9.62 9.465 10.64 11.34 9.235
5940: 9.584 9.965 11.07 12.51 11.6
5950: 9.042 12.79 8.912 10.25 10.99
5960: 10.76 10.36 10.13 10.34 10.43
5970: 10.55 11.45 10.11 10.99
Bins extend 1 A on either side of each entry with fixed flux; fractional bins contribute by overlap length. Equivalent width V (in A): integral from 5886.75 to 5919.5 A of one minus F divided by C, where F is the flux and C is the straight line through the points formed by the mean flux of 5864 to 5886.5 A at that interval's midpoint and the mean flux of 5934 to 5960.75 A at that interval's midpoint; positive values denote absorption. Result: 2.4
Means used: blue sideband 10.6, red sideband 10.6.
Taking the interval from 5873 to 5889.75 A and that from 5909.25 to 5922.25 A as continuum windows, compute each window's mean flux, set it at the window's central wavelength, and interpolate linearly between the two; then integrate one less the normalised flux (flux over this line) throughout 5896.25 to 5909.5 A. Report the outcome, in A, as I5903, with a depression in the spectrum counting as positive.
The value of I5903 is 1.1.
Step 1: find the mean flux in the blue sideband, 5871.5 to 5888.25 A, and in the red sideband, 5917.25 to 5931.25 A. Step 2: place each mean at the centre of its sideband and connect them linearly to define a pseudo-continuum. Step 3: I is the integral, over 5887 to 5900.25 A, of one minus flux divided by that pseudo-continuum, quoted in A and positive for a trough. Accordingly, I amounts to 1.8 A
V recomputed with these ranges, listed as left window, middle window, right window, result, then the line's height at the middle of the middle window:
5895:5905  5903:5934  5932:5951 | -1.07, 9.96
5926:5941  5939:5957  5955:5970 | -0.73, 10.2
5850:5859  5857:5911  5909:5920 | 2.39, 10.5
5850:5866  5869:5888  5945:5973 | -0.74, 10.3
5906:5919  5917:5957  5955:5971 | 0.17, 10.5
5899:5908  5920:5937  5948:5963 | -0.35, 10.1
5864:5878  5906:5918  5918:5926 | 0.23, 10.7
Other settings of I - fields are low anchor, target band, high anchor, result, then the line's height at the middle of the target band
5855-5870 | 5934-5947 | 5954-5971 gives -0.3 A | 10.3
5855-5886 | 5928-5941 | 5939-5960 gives 0.8 A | 10.6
